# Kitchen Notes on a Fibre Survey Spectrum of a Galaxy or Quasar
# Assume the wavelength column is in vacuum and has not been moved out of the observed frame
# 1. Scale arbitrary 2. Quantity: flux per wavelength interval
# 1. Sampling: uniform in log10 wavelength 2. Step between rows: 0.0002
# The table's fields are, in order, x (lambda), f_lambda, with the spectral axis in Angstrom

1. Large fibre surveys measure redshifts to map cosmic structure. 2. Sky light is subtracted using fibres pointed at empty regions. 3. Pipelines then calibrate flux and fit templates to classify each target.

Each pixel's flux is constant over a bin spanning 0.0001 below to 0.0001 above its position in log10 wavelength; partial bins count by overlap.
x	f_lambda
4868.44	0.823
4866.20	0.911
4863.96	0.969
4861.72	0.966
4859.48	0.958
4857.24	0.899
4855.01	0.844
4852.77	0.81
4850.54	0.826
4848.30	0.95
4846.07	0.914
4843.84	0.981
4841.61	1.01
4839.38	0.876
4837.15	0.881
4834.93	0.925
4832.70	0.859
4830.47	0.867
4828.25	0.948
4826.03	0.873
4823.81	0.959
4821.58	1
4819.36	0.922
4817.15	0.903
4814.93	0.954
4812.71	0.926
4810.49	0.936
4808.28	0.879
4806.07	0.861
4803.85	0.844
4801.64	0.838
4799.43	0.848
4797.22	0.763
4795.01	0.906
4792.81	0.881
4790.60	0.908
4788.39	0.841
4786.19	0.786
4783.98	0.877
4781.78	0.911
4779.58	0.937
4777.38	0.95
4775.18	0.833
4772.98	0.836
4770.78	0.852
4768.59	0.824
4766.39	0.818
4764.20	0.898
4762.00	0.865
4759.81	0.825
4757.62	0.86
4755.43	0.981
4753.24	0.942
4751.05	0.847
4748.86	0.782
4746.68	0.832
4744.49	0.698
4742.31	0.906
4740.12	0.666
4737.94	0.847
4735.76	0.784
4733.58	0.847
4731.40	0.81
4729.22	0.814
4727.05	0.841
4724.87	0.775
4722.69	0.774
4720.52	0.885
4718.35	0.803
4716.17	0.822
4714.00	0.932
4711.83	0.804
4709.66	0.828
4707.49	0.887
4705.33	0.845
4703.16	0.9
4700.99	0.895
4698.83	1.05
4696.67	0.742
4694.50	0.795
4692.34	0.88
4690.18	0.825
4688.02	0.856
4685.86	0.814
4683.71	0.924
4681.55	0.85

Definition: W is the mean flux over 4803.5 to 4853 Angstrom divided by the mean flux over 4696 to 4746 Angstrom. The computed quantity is 1.09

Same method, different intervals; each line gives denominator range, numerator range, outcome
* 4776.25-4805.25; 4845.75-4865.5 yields 1.04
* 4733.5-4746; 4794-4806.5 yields 1.07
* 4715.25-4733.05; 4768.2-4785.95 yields 1.07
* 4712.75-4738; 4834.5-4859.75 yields 1.09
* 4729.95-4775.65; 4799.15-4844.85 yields 1.09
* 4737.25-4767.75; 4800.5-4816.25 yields 1.06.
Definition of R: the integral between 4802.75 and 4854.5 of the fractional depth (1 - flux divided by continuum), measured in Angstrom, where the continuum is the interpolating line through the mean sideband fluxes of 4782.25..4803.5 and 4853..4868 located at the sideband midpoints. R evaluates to -1.4 Angstrom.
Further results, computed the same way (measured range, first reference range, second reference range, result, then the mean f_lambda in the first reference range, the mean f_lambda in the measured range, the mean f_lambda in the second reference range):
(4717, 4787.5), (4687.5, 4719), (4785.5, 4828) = 2.6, 0.858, 0.841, 0.888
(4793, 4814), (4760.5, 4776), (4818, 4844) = 0.5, 0.846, 0.868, 0.923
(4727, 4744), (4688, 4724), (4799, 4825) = 1.2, 0.854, 0.809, 0.907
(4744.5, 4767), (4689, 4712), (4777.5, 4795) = 0.5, 0.861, 0.858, 0.883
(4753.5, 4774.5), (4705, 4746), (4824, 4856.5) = -0.5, 0.819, 0.865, 0.899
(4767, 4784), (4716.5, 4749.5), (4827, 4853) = -0.6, 0.805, 0.876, 0.907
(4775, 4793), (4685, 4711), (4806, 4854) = 0.2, 0.86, 0.883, 0.913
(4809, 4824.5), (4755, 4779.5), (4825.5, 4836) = -0.9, 0.867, 0.941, 0.895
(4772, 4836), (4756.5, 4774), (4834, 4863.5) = -0.8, 0.848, 0.889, 0.912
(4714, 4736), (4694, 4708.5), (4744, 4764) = 1.1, 0.876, 0.822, 0.855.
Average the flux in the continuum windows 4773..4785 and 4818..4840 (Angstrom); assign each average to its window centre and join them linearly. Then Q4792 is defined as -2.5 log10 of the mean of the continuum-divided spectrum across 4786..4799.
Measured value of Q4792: 0.06 mag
